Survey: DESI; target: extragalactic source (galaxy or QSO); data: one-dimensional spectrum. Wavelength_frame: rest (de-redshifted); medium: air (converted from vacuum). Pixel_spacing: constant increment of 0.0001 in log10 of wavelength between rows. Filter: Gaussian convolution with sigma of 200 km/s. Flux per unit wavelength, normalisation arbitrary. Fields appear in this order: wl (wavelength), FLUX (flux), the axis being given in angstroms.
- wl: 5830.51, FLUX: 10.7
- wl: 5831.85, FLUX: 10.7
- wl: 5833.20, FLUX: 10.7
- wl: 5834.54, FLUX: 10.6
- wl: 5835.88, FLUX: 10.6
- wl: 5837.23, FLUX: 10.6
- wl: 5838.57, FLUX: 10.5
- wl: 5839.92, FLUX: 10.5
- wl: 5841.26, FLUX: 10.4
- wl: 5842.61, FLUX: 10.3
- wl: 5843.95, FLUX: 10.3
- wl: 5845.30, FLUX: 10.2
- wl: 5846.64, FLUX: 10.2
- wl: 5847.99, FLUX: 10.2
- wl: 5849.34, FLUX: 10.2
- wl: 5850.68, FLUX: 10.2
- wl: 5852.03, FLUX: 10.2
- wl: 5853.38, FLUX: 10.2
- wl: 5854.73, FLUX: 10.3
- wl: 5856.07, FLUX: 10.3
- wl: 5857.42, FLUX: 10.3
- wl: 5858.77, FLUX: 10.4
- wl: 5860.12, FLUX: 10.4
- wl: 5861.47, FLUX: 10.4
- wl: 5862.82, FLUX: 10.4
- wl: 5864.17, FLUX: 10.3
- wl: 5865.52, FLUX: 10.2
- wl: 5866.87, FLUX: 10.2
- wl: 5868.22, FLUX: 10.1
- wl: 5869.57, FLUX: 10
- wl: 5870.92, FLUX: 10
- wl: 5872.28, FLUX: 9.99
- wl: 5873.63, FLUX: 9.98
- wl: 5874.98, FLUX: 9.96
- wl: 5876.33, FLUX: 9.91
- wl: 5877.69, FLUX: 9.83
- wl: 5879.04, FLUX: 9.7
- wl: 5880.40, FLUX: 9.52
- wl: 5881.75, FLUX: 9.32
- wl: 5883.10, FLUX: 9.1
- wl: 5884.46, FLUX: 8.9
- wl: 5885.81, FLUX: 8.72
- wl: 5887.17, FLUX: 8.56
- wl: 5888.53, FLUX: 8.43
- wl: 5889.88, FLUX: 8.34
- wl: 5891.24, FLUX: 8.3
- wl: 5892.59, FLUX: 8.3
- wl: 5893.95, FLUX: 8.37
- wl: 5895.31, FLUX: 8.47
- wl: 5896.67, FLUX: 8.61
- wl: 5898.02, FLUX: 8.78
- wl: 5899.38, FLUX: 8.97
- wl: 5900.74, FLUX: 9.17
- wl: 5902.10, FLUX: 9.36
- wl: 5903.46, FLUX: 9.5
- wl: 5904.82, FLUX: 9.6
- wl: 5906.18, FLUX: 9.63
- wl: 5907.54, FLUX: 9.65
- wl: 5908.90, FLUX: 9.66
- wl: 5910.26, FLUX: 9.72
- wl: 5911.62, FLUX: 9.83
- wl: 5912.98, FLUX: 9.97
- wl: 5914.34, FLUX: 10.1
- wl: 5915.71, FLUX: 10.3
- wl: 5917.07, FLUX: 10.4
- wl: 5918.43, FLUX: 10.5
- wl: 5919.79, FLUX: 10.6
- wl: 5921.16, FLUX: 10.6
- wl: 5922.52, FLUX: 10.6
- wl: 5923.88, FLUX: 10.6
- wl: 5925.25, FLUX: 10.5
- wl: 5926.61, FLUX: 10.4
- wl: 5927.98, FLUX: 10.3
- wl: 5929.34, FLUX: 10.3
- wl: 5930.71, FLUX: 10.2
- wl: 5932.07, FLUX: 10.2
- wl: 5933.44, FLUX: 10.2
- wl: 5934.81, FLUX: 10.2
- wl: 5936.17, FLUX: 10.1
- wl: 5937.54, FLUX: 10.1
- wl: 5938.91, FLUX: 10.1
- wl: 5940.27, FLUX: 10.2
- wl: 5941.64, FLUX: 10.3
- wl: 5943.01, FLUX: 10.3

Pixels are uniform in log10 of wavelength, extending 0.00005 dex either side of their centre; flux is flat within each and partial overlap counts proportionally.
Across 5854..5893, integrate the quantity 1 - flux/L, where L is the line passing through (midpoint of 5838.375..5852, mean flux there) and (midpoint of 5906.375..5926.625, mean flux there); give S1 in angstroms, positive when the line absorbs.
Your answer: 2.2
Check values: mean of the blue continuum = 10.3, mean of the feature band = 9.67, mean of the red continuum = 10.2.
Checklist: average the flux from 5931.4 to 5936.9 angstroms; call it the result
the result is 10.2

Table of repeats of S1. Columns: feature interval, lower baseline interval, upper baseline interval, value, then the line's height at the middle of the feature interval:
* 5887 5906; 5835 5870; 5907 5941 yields 2.7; 10.3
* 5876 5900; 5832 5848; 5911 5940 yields 3.4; 10.4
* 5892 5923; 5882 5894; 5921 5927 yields 0.2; 9.66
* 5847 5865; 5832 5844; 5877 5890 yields -0.6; 9.94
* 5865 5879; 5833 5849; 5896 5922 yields 0.1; 10.1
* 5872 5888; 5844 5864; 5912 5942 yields 1.3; 10.3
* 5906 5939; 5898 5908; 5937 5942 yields -1.4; 9.79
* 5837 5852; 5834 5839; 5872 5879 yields 0.2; 10.4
